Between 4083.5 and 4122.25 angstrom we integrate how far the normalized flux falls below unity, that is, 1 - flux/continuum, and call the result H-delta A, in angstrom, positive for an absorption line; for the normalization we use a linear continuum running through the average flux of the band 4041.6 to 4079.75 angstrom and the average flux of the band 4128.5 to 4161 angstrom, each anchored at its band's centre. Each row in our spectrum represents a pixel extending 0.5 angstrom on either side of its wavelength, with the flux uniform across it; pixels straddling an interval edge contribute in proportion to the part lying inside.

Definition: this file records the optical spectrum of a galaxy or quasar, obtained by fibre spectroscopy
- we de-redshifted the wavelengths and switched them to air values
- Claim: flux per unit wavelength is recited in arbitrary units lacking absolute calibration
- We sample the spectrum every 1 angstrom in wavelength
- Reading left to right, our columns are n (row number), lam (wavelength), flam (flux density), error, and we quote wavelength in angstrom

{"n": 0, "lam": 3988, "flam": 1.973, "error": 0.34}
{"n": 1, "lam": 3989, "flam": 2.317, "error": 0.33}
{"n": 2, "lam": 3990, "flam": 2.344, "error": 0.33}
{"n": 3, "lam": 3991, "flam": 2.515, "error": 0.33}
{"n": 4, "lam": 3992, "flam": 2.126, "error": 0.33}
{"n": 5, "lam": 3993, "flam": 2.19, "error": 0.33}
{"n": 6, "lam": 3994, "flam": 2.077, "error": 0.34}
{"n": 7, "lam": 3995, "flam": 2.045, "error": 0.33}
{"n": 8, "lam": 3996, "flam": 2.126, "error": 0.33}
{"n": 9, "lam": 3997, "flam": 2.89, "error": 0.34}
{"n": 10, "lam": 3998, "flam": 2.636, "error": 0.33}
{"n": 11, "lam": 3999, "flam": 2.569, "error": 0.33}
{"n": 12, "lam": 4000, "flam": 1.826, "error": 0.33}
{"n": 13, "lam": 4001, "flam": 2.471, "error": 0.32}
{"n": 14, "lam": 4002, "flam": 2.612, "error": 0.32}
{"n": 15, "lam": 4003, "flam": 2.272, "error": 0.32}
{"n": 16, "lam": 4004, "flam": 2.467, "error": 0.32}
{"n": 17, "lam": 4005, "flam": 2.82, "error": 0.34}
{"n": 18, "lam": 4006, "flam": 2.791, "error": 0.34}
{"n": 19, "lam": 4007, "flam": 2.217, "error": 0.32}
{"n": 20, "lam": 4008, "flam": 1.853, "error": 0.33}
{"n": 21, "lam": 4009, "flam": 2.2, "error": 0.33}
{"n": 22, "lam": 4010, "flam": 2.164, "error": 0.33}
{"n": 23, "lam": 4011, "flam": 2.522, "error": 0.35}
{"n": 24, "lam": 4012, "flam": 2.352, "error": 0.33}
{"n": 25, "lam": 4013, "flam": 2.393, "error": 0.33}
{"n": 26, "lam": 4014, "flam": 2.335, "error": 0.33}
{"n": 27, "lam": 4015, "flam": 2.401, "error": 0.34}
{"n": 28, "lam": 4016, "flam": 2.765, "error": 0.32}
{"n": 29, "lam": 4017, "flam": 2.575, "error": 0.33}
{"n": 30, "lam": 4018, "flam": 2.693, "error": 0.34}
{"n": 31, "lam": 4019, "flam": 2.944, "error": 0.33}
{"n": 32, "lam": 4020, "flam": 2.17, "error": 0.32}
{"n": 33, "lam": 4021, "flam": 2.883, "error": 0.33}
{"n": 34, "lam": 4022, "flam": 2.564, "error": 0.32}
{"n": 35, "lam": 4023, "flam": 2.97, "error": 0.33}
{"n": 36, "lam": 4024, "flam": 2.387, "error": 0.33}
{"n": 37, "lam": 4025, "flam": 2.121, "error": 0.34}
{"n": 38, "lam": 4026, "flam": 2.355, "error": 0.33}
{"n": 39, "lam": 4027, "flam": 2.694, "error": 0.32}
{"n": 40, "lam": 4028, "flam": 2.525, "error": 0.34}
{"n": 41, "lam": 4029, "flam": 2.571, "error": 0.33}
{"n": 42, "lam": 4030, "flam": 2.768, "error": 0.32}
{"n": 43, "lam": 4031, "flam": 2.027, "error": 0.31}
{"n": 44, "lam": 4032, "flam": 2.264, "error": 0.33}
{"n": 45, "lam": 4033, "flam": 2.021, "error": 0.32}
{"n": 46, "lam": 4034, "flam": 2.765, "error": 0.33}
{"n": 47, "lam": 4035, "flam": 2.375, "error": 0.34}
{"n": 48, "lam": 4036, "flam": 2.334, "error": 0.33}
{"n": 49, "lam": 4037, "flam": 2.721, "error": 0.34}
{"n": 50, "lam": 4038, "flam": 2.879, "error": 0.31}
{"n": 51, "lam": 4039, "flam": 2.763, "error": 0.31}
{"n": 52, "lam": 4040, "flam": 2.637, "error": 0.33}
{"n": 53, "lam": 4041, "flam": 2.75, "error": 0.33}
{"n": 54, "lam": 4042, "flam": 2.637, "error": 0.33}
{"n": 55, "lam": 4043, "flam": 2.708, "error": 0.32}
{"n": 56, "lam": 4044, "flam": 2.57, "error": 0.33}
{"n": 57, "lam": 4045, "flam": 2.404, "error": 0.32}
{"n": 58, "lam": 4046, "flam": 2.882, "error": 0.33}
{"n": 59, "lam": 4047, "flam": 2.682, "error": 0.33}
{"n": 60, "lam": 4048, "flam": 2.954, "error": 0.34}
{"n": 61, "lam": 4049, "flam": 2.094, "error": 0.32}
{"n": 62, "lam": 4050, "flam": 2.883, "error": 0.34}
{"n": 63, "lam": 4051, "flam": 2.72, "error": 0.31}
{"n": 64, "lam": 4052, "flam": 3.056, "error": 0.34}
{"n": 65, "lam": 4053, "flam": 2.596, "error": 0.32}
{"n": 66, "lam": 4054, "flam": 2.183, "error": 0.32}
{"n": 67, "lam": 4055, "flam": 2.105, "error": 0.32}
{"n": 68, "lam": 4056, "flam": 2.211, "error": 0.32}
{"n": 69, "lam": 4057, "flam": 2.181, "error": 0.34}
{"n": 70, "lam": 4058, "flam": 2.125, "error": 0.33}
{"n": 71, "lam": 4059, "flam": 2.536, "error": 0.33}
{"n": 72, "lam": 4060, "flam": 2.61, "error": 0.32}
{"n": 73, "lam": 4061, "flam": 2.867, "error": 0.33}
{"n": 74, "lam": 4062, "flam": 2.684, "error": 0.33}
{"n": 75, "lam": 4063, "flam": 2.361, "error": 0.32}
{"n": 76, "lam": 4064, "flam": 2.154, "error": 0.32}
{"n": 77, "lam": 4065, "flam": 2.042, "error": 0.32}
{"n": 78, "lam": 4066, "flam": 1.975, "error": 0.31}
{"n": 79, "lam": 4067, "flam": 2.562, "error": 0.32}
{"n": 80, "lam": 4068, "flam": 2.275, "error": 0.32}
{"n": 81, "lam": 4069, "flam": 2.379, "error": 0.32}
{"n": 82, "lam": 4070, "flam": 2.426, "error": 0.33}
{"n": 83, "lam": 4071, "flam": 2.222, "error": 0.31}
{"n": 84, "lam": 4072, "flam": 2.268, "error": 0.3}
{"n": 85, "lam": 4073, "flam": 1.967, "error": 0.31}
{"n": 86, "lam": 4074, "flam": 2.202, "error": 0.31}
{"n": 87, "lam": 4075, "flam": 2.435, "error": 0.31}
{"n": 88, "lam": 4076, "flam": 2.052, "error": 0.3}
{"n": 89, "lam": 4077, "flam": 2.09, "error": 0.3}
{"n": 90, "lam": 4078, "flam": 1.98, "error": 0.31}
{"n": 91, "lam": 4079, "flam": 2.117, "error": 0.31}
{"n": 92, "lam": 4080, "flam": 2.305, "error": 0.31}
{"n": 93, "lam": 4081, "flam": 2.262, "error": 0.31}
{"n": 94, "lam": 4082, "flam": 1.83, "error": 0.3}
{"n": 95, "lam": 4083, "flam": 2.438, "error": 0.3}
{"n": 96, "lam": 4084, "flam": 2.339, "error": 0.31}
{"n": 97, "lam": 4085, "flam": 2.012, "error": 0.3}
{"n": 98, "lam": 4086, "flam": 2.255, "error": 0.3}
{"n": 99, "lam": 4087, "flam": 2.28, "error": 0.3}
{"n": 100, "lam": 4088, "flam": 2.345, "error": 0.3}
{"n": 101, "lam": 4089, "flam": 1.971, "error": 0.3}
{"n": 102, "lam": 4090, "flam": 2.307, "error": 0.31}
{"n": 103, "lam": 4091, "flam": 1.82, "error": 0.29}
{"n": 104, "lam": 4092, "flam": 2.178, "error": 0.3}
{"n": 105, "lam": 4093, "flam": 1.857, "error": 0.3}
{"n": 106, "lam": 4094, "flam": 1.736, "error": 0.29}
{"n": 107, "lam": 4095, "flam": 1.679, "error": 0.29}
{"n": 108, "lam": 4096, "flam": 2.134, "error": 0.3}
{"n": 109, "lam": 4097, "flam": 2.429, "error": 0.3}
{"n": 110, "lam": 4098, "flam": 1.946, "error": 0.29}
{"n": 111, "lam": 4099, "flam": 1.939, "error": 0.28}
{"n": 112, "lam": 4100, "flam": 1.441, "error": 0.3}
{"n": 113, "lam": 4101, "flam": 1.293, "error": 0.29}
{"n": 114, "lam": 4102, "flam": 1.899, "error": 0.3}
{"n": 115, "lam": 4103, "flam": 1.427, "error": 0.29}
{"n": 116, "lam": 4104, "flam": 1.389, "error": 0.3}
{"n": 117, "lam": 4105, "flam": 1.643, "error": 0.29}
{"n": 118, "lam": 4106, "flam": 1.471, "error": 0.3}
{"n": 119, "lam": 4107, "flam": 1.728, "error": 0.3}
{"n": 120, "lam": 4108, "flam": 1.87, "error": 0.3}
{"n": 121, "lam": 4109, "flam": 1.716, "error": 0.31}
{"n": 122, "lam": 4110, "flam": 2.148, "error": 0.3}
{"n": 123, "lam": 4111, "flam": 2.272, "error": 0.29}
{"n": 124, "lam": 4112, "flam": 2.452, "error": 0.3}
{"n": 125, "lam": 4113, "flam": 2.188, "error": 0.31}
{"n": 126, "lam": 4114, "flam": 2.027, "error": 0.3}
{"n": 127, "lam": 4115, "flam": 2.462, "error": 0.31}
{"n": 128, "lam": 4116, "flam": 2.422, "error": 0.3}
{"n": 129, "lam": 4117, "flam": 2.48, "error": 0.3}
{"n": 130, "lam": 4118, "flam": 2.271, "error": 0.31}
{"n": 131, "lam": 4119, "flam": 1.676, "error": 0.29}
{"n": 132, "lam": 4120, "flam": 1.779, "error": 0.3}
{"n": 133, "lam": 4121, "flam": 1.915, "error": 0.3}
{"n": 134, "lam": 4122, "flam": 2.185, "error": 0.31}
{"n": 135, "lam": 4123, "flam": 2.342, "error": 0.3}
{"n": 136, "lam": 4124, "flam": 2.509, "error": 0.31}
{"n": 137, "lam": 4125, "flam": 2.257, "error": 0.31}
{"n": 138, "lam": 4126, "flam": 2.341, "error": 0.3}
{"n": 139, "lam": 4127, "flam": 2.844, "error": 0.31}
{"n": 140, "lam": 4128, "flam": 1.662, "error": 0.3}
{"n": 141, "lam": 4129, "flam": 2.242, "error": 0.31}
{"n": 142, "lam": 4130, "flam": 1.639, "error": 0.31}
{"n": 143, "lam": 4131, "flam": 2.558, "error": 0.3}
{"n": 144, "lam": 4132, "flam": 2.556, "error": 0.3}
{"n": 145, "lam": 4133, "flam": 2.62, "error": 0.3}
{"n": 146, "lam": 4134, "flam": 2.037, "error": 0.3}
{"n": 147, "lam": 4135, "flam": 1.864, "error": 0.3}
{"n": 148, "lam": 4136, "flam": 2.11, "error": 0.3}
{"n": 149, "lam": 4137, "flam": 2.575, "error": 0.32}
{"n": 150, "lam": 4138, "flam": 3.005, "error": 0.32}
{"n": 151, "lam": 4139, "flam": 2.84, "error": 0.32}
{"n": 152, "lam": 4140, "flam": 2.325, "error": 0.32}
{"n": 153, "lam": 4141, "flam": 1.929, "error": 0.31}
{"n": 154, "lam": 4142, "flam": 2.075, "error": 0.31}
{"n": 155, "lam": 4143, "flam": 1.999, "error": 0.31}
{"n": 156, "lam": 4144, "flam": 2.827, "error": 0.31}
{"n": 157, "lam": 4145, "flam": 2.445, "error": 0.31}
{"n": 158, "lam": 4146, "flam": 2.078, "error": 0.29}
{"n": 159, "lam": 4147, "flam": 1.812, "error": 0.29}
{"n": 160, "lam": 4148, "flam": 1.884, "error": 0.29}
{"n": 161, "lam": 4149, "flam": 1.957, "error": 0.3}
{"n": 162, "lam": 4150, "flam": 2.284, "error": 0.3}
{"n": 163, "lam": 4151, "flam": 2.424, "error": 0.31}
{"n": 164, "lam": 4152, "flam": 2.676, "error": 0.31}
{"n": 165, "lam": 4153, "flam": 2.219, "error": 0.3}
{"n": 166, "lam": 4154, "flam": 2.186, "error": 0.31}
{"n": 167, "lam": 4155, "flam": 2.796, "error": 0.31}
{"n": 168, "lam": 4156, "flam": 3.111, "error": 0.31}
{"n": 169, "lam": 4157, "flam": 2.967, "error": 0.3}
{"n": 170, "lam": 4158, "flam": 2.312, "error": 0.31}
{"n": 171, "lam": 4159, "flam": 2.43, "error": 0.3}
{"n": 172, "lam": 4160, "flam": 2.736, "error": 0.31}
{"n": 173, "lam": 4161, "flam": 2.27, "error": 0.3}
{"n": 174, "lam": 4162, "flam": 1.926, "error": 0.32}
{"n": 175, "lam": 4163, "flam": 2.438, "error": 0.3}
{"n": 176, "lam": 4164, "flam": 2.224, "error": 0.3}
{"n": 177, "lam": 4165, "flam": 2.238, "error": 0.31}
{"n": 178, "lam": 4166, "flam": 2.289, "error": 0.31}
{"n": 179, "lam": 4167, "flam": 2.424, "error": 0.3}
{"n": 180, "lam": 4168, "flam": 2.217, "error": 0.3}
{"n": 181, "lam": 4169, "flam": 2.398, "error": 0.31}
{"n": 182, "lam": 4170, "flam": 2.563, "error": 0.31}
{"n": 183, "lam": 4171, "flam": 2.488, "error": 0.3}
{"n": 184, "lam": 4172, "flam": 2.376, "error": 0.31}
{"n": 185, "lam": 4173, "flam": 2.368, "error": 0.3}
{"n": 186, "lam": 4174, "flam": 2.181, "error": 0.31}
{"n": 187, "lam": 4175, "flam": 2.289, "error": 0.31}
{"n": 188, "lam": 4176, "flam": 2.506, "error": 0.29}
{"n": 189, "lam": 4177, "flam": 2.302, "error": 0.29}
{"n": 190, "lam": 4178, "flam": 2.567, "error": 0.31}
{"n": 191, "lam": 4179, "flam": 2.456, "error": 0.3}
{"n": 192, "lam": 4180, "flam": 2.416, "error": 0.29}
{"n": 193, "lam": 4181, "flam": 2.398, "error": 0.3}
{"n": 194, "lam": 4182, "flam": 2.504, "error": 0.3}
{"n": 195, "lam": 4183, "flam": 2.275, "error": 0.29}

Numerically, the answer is 6.4 angstrom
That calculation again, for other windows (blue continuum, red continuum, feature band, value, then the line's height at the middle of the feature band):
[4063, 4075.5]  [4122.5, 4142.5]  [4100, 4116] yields 2.9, 2.29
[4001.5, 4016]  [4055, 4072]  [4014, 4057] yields -3.3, 2.37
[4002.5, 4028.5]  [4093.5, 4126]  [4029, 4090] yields -4.0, 2.24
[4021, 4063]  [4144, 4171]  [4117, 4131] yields 1.5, 2.42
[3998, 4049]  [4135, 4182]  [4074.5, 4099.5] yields 3.4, 2.45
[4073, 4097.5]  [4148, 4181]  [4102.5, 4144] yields 2.0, 2.26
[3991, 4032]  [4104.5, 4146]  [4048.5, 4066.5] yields -0.5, 2.34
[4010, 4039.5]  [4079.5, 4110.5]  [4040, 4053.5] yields -2.0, 2.34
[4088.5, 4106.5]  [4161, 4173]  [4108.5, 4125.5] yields -2.0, 1.95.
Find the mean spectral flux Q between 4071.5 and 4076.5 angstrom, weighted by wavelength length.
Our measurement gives 2.18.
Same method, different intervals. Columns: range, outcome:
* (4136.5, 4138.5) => 2.79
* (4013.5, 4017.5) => 2.52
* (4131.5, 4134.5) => 2.4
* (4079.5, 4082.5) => 2.13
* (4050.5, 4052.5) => 2.89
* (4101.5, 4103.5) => 1.66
